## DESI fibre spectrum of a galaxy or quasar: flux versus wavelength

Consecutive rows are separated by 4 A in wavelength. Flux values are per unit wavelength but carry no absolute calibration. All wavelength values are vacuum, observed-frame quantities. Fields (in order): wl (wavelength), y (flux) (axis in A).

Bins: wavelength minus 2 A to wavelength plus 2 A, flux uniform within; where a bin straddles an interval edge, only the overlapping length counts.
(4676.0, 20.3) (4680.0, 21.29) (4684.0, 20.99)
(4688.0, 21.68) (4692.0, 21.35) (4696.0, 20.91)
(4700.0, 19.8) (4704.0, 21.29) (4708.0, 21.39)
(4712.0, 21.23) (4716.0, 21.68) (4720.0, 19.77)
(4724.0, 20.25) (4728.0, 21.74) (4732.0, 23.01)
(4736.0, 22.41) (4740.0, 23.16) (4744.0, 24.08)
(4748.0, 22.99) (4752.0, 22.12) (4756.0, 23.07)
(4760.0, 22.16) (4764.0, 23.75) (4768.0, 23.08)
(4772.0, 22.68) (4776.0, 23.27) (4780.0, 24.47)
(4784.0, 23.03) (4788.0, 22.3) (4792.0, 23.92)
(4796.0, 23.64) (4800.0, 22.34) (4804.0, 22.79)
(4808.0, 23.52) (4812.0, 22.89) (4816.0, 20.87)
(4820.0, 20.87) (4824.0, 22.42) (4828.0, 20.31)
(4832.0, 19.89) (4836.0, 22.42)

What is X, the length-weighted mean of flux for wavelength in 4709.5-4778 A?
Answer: 22.4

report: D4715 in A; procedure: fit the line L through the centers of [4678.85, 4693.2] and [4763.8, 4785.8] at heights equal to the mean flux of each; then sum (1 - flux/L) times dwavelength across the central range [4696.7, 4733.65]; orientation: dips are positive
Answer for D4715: 1.50 A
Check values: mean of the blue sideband 21.3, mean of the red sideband 23.4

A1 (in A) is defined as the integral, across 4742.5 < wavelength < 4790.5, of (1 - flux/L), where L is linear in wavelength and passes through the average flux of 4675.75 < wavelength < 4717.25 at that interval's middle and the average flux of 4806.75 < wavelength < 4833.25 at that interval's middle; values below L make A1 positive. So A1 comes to -3.90 A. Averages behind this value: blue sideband 21.1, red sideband 21.5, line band 23.1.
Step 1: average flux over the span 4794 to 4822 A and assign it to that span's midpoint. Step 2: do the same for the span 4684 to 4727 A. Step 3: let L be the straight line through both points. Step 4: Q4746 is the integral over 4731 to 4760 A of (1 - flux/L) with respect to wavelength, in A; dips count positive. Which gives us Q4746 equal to -1.9 A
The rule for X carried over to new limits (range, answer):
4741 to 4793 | 23.1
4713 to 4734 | 21.3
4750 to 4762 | 22.5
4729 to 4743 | 22.9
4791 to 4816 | 23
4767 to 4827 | 22.8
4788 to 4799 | 23.4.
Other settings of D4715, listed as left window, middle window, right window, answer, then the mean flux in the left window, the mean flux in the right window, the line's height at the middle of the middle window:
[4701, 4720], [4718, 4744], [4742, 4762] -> 0.1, 21.1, 22.9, 22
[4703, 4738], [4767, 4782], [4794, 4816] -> -0.7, 21.4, 22.8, 22.3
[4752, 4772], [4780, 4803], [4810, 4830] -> -1.0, 22.9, 21.5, 22.2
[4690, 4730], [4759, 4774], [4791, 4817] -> -0.6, 20.9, 22.9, 22.1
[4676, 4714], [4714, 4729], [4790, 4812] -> 0.6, 21.1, 23.2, 21.6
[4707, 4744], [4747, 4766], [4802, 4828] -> -0.8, 21.8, 22.1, 21.9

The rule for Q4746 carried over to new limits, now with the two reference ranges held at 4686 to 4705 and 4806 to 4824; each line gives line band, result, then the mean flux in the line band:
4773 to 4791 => -1.2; 23.3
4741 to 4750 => -0.9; 23.5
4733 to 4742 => -0.6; 22.8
